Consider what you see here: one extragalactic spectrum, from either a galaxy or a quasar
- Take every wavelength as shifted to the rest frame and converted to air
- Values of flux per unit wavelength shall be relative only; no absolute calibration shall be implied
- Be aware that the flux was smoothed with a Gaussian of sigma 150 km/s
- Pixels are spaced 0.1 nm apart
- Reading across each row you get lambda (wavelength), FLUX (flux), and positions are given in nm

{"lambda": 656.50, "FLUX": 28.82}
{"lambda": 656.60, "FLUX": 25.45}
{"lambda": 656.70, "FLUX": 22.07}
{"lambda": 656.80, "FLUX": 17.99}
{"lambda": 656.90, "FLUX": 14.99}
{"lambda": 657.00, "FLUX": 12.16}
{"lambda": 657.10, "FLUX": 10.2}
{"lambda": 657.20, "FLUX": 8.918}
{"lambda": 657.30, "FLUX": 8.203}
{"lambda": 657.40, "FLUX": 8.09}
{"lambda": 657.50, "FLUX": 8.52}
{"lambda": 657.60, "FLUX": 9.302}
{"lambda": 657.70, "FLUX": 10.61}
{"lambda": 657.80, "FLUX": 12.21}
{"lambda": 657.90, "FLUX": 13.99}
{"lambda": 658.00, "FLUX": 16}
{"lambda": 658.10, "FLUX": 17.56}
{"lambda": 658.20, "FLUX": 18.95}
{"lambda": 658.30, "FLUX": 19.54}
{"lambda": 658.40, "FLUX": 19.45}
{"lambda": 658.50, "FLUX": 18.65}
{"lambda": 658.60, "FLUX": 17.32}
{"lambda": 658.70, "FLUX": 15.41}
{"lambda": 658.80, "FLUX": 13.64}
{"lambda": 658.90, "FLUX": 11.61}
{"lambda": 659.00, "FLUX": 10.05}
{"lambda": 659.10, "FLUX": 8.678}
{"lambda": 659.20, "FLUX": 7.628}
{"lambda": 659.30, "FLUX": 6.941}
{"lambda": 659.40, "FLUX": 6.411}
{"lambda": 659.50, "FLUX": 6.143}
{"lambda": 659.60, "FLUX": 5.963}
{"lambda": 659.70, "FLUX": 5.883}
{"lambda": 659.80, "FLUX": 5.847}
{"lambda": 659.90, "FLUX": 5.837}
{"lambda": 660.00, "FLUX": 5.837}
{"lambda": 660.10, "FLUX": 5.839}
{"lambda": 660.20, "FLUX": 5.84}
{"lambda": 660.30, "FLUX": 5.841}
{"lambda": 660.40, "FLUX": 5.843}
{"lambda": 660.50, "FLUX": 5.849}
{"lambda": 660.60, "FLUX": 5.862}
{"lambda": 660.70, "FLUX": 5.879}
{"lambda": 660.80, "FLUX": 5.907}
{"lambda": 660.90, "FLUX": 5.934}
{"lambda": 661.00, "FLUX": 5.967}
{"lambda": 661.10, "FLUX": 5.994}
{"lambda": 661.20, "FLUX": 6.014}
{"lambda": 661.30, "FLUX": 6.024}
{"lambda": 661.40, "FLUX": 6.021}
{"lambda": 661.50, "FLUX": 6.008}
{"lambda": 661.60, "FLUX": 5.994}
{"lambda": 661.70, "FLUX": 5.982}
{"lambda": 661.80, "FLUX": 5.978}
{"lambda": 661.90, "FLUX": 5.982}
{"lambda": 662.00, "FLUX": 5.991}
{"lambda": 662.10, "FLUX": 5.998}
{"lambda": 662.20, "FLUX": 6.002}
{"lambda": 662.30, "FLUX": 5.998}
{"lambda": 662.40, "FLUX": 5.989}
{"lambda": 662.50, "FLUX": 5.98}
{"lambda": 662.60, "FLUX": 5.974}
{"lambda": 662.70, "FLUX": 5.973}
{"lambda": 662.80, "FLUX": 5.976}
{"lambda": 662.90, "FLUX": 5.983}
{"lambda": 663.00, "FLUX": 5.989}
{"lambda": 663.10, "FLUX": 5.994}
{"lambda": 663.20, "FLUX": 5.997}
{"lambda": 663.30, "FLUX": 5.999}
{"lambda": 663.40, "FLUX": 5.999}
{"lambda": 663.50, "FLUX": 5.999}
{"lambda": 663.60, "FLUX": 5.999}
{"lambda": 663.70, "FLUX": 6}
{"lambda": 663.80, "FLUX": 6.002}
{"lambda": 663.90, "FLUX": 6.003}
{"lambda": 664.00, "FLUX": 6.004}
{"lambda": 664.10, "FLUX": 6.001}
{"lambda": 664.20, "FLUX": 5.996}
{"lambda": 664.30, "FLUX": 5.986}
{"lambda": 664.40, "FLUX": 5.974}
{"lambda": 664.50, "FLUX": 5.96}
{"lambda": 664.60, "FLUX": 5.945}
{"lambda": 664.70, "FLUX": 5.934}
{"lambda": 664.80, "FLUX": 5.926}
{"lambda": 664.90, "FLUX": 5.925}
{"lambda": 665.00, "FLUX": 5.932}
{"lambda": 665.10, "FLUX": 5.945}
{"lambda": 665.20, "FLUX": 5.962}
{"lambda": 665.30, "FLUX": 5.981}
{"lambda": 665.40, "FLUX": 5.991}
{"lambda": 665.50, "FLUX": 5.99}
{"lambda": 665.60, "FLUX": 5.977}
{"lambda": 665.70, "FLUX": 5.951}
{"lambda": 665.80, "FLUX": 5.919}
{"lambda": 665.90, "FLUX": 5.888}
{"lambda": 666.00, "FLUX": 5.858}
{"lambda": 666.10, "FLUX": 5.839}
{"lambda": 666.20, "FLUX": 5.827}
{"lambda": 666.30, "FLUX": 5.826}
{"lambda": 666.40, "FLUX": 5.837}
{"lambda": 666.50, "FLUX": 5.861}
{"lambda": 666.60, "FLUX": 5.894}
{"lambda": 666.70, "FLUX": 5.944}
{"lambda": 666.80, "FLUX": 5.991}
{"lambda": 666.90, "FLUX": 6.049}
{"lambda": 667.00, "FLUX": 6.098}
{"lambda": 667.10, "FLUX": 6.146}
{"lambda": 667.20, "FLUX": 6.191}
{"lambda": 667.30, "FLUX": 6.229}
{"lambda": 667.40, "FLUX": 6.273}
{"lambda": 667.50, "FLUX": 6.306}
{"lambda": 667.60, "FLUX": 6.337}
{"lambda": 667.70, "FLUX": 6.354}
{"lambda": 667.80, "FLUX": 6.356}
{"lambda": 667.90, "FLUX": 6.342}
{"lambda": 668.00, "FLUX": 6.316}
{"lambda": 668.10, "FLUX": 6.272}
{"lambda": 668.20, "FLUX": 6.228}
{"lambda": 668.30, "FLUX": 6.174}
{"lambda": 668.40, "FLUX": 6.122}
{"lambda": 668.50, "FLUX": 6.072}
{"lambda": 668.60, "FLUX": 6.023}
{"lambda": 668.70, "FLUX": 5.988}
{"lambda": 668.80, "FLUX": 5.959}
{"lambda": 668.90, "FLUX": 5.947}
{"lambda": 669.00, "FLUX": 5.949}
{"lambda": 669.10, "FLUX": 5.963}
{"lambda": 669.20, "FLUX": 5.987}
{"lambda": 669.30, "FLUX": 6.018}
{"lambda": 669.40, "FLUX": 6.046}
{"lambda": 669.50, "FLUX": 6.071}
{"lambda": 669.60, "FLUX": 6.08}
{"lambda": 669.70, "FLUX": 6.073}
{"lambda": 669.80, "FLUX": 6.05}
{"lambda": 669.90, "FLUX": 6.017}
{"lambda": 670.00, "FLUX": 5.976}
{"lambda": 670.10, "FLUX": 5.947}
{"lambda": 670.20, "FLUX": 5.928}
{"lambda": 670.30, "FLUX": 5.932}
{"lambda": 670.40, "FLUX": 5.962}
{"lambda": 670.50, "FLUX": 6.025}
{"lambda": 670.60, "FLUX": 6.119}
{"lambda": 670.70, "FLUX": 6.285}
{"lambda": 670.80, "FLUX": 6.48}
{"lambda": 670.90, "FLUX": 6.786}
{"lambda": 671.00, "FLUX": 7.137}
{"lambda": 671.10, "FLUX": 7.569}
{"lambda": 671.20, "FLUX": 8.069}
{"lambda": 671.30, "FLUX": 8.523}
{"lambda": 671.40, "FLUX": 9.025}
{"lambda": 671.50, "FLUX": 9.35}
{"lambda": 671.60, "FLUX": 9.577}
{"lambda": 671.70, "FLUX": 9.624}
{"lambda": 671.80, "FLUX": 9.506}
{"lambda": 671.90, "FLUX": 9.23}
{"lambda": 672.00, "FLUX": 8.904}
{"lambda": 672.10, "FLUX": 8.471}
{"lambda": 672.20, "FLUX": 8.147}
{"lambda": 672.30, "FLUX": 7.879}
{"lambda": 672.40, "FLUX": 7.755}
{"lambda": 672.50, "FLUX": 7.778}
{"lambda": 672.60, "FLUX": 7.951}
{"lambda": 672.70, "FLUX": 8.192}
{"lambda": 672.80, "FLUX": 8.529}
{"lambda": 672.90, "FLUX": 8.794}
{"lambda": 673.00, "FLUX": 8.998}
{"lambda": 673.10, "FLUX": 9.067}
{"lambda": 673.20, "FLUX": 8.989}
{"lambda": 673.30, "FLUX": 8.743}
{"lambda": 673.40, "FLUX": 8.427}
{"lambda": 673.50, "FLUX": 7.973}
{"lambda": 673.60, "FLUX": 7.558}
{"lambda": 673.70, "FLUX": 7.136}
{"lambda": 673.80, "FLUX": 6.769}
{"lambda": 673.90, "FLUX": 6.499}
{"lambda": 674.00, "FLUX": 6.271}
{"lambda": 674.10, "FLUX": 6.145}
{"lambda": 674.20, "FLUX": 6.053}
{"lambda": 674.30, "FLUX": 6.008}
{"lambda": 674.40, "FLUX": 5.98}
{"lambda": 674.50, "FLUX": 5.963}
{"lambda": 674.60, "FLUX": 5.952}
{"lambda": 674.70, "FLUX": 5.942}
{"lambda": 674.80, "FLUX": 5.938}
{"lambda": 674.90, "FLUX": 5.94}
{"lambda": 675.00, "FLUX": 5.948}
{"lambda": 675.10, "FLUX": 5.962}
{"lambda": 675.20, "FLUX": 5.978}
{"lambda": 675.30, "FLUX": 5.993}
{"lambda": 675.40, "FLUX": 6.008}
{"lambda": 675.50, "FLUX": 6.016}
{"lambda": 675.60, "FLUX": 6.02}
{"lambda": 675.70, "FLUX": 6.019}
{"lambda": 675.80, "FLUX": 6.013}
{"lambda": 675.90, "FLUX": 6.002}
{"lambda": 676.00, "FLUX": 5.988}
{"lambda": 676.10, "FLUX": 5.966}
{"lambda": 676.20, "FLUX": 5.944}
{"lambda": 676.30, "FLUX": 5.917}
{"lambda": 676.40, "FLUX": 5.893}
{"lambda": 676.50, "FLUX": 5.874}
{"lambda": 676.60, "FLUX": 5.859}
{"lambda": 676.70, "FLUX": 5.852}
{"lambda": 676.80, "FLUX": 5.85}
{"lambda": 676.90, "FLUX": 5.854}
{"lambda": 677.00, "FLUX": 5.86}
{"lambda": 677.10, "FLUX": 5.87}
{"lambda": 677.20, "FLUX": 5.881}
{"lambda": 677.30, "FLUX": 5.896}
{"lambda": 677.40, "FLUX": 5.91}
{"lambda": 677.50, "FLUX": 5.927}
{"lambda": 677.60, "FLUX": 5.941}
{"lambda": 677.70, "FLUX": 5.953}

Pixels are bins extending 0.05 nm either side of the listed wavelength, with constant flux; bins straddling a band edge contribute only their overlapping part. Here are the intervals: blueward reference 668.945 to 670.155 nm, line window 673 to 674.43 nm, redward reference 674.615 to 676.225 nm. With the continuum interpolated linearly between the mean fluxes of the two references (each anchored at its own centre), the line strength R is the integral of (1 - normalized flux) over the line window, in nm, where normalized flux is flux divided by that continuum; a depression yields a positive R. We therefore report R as -0.32 nm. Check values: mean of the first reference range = 6.01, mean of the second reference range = 5.98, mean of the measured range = 7.34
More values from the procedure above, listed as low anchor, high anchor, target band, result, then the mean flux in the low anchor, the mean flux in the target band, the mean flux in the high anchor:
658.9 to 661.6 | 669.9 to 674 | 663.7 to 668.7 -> 0.74 nm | 6.4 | 6.04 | 7.75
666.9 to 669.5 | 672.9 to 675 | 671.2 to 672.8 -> -0.45 nm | 6.14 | 8.64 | 7.03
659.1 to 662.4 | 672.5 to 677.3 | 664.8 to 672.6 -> -0.24 nm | 6.08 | 6.58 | 6.61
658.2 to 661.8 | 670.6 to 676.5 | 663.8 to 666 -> 0.56 nm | 8.45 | 5.96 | 7.21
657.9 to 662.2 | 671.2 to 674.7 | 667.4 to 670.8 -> 0.86 nm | 8.79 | 6.11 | 7.91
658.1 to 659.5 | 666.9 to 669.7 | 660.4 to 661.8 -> 0.68 nm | 13.3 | 5.95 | 6.14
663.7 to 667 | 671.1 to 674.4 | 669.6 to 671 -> 0.23 nm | 5.94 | 6.16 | 8.08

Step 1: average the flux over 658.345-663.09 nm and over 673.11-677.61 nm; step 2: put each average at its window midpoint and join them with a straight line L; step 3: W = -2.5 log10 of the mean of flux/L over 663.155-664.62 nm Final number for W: 0.20 mag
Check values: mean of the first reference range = 7.45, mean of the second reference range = 6.31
